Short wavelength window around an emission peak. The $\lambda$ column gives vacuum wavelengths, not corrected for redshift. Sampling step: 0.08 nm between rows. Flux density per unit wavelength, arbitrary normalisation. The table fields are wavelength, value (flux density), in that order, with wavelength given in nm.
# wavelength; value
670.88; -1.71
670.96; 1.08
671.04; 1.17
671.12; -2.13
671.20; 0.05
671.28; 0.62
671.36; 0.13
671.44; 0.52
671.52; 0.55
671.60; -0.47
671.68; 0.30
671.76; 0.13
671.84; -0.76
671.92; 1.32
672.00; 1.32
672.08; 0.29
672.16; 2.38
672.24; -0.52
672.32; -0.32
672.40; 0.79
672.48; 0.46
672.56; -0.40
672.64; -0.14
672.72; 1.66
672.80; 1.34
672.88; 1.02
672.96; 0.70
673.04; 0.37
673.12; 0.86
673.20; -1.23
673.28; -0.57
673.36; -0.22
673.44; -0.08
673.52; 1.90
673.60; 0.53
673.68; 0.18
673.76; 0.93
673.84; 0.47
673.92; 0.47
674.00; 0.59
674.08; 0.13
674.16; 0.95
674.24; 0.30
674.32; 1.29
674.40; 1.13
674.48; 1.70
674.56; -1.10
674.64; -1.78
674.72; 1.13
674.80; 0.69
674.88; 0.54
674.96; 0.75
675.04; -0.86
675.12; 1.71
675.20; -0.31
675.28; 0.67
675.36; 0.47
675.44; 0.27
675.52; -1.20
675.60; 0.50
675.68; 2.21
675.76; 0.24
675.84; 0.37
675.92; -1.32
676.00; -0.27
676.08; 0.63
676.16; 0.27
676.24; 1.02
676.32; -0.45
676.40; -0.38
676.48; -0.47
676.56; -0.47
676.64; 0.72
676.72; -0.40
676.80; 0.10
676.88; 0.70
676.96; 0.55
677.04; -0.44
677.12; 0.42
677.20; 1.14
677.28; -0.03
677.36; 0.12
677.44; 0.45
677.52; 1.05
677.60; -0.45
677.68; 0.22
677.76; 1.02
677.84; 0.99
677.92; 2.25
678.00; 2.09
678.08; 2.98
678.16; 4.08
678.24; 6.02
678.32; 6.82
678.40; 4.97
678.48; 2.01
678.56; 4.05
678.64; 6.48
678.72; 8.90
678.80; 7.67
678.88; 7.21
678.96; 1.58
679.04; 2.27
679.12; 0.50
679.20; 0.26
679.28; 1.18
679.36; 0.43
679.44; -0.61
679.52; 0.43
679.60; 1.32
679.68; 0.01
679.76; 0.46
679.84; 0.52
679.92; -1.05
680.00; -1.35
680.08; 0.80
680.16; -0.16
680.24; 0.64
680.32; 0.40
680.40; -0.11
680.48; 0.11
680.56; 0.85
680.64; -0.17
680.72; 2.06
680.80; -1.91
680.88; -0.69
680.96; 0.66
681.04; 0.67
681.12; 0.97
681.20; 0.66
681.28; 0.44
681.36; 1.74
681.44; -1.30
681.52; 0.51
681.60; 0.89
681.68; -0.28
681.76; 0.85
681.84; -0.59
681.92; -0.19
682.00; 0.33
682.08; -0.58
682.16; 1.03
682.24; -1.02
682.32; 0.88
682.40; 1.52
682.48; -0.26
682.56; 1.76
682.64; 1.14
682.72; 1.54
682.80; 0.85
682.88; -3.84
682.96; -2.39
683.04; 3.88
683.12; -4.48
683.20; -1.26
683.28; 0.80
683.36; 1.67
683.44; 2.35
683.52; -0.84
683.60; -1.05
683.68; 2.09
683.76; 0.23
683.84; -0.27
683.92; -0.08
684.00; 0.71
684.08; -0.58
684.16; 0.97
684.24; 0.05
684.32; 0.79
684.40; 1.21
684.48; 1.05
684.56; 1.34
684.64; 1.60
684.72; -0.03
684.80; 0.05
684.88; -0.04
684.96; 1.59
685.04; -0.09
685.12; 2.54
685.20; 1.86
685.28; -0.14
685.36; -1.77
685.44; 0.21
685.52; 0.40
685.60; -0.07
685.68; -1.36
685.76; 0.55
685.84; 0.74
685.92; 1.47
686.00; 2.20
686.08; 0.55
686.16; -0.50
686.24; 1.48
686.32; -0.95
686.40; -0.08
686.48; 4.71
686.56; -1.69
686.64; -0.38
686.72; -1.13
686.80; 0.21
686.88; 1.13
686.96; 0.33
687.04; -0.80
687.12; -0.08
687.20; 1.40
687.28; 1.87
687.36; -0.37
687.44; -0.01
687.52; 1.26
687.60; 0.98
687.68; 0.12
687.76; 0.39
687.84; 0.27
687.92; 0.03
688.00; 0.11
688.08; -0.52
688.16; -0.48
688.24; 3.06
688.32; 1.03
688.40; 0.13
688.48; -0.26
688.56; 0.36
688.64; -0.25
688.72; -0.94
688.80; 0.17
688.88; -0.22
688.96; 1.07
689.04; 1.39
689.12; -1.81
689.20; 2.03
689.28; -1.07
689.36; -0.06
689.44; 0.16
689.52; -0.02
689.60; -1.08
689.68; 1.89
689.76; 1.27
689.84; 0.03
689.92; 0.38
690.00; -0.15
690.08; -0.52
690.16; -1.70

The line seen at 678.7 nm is [O II]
